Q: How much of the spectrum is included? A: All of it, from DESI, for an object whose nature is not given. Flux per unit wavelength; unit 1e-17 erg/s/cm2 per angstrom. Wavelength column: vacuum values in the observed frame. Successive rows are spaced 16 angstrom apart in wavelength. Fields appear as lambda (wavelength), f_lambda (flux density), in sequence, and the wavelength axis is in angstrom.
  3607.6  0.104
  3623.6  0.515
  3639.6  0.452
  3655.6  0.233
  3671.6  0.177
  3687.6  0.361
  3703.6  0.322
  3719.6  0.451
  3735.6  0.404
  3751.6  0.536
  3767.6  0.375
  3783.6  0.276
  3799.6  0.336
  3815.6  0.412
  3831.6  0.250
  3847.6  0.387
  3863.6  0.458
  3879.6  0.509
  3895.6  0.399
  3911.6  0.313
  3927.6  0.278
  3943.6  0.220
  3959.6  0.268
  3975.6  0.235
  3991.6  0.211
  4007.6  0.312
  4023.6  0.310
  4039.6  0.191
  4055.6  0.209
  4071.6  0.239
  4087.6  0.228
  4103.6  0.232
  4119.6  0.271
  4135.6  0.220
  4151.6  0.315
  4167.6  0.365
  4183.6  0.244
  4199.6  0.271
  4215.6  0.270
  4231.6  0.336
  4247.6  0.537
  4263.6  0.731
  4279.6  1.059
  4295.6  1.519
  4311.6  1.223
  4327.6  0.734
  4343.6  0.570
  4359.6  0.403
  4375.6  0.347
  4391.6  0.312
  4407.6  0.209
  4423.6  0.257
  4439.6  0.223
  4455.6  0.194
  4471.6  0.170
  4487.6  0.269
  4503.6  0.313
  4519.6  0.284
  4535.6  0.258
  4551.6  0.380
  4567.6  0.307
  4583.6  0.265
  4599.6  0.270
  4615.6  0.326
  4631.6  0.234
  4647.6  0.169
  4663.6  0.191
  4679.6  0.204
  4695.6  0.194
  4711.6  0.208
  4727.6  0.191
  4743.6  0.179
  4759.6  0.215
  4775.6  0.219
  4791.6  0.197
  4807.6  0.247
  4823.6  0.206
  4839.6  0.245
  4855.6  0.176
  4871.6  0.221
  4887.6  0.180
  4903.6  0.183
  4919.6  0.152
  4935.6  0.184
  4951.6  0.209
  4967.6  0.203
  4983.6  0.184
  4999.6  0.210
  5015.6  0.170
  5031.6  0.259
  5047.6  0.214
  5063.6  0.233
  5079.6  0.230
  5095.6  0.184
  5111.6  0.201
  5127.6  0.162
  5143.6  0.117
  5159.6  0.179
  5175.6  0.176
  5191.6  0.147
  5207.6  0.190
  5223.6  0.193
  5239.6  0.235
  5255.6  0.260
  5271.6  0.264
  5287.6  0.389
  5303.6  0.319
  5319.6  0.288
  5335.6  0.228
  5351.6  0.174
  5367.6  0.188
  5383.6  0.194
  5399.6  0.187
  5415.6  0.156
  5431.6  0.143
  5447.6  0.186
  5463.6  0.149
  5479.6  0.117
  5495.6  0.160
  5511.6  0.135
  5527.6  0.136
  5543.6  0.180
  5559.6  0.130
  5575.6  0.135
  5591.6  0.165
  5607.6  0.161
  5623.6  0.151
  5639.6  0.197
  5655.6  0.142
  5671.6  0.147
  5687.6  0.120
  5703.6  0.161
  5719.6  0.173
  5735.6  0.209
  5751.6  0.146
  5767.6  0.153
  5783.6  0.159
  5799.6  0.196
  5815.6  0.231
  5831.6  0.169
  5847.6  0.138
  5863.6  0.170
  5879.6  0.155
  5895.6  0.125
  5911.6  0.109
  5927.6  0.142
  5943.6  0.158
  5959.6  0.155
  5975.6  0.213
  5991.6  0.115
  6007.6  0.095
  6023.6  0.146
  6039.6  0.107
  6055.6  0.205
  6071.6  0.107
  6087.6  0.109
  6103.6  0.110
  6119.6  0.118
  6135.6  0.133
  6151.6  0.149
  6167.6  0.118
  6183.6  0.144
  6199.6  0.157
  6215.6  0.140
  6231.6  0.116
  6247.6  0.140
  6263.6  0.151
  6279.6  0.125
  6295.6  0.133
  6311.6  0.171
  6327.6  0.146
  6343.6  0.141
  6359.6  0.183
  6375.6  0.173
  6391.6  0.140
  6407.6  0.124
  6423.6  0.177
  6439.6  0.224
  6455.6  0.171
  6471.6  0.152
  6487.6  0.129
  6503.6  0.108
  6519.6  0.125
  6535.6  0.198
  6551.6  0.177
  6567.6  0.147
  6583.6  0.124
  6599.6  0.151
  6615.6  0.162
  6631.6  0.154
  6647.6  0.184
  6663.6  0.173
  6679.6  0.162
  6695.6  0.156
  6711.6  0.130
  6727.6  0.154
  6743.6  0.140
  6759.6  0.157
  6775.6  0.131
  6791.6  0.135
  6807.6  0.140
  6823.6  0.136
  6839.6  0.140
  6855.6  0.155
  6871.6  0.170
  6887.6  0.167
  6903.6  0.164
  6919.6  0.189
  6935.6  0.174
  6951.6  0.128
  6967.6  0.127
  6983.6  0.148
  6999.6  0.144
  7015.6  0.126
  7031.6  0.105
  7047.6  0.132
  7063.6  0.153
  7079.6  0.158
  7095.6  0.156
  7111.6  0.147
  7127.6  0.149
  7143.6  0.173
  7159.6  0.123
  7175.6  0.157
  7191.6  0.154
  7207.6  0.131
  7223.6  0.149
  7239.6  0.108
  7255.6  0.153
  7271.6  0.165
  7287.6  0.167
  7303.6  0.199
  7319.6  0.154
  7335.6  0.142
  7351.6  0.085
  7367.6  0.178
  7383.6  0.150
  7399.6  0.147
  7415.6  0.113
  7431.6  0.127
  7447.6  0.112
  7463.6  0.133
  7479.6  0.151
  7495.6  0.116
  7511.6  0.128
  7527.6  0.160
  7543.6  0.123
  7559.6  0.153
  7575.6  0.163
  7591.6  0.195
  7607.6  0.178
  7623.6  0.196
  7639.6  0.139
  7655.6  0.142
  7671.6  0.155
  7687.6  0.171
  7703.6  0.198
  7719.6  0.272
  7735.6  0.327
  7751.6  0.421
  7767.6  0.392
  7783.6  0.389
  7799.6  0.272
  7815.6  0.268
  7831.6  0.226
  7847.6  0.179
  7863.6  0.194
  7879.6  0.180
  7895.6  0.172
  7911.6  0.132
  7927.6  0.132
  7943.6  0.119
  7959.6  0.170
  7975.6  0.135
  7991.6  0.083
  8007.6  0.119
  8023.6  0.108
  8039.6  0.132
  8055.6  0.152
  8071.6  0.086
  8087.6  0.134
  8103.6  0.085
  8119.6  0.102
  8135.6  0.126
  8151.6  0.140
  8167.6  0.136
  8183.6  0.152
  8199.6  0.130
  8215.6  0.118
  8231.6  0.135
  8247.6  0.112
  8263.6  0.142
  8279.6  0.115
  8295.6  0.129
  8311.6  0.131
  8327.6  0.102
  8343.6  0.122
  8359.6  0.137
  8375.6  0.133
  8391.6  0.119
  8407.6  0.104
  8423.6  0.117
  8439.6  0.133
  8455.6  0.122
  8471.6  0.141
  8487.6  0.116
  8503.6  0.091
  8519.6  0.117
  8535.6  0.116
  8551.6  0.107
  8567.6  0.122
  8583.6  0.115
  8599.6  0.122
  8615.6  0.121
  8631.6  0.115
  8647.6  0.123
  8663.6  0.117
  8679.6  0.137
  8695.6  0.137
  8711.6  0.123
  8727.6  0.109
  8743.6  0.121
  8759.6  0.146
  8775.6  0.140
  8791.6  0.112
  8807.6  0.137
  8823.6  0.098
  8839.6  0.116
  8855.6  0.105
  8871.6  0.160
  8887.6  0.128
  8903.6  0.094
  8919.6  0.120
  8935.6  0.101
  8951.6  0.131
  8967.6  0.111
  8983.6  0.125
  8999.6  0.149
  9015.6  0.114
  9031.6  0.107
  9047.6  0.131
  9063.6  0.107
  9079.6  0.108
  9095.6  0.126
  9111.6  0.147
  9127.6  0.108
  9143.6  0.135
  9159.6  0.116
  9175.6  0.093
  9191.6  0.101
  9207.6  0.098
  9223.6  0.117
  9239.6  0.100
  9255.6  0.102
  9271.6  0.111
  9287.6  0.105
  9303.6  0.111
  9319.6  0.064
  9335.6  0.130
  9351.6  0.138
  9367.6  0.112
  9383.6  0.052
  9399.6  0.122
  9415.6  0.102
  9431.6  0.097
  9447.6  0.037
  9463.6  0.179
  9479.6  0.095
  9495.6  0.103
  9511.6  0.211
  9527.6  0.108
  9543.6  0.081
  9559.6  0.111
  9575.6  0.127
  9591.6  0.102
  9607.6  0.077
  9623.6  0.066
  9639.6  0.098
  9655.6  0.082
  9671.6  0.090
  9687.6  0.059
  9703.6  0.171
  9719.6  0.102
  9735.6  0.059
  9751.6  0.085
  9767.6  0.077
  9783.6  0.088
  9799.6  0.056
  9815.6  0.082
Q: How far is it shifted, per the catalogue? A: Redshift 1.78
